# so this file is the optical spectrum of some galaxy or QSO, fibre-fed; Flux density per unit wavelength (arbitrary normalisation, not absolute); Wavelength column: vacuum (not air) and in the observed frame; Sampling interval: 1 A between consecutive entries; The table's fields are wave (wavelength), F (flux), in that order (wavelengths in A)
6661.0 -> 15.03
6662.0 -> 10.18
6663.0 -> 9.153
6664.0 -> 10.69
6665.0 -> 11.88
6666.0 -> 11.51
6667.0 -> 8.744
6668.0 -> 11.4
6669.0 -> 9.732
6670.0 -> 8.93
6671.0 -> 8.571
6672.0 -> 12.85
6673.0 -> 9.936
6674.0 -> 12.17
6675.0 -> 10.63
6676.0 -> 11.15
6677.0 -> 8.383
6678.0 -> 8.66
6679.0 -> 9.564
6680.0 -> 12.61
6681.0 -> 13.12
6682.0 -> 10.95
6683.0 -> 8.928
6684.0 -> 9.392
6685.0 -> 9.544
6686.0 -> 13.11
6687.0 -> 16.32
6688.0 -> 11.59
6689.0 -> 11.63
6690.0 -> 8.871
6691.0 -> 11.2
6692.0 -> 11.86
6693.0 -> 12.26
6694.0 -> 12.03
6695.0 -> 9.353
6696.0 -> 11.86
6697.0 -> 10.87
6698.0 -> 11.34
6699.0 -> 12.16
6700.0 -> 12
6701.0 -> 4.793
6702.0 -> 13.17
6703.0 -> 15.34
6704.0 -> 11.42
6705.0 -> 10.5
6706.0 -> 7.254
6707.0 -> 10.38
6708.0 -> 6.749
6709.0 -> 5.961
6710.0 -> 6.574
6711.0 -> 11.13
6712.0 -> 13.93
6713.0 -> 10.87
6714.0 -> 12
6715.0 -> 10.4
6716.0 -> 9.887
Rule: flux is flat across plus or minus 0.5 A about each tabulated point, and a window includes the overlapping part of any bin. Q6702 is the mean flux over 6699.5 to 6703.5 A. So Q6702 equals 11.3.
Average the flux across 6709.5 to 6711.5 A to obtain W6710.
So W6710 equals 8.85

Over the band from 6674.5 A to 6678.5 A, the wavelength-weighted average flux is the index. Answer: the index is 9.71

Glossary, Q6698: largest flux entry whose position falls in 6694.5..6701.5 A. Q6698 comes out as 12.16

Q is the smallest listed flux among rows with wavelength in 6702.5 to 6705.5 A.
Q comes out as 10.5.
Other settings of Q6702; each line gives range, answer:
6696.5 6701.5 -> 10.2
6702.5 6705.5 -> 12.4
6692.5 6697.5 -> 11.3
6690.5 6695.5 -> 11.3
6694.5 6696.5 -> 10.6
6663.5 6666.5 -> 11.4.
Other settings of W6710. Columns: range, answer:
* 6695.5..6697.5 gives 11.4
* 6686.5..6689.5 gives 13.2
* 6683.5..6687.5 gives 12.1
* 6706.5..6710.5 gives 7.42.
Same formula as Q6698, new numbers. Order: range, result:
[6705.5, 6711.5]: 11.13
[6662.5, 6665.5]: 11.88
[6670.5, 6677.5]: 12.85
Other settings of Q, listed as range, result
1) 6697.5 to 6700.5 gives 11.34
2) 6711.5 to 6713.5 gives 10.87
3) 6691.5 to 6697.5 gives 9.353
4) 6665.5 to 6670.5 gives 8.744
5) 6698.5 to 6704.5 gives 4.793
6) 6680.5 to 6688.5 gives 8.928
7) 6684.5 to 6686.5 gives 9.544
